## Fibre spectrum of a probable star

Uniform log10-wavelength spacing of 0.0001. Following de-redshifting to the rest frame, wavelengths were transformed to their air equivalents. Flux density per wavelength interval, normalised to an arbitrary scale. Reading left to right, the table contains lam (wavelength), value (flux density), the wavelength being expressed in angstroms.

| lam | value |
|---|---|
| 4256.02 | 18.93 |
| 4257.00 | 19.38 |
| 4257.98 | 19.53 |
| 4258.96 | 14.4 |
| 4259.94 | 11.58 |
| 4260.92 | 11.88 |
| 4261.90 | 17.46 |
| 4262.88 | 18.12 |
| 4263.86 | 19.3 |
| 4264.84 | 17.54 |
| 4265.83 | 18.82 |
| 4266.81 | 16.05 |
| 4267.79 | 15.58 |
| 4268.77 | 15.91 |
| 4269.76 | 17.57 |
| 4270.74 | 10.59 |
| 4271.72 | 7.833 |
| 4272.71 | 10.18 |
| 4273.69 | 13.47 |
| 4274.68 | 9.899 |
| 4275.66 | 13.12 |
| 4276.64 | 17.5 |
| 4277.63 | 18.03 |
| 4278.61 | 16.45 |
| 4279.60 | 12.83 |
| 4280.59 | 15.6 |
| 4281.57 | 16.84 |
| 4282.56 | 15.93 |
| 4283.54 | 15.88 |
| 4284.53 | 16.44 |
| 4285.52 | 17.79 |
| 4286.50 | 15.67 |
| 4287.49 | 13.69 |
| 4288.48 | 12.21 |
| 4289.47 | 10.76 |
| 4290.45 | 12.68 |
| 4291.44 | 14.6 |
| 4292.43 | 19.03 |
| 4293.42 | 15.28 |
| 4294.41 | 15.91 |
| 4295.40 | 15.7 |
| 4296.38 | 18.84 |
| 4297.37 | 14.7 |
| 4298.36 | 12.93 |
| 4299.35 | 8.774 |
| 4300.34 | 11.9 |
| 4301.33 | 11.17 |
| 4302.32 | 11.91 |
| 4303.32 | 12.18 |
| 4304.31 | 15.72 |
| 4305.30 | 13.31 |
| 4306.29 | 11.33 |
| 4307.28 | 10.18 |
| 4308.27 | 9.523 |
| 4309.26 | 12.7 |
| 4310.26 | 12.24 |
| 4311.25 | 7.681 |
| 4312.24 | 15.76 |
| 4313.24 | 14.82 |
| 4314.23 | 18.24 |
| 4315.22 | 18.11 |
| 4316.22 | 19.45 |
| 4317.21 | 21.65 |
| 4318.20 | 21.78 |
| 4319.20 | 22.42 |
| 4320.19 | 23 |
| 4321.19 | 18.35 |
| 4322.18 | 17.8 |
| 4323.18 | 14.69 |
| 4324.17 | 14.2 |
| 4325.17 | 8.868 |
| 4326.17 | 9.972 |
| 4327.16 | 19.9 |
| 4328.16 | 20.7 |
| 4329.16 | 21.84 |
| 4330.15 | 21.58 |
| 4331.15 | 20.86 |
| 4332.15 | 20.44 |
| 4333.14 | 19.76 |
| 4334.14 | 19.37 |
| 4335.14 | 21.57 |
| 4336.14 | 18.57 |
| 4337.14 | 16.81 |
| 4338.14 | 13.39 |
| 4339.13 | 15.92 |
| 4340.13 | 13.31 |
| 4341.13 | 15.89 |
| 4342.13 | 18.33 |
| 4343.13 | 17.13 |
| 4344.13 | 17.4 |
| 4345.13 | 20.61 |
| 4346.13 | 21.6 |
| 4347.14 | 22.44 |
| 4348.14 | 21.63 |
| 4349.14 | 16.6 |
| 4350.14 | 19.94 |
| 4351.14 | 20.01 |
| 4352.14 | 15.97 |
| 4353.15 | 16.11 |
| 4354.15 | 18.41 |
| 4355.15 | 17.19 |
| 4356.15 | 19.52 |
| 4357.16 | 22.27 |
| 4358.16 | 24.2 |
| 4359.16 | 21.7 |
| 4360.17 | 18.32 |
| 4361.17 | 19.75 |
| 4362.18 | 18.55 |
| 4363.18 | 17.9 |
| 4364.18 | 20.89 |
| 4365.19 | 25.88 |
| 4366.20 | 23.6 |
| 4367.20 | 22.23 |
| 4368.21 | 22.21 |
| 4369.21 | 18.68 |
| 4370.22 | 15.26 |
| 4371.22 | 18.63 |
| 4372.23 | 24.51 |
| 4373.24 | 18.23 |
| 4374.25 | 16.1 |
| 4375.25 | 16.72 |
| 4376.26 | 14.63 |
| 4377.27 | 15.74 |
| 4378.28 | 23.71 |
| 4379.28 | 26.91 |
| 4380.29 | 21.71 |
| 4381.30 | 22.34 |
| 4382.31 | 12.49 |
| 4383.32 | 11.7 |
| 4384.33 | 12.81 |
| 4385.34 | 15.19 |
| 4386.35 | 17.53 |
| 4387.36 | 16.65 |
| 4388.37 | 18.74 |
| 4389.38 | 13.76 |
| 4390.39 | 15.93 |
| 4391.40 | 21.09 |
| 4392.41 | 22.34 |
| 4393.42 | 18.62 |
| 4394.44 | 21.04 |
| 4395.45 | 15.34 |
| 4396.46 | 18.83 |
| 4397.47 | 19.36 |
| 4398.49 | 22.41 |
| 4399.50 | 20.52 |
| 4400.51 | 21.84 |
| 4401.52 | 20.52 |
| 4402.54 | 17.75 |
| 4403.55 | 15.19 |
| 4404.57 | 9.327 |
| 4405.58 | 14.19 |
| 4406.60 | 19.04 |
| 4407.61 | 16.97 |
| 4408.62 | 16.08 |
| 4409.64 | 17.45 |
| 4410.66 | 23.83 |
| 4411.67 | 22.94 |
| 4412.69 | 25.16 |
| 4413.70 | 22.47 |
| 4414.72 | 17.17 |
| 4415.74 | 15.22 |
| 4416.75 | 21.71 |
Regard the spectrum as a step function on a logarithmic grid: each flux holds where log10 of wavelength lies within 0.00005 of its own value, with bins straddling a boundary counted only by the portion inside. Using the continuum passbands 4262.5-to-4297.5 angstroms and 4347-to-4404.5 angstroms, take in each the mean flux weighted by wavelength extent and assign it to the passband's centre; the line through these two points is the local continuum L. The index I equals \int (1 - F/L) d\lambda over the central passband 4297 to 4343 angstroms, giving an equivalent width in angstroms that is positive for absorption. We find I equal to 2.3 angstroms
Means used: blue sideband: 15.2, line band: 16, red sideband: 19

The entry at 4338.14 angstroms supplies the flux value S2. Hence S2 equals 13.39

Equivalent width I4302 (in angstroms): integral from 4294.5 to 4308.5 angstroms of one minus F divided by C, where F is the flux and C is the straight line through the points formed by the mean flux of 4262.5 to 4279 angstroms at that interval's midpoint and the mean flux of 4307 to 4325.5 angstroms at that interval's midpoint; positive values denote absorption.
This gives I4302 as 2.5 angstroms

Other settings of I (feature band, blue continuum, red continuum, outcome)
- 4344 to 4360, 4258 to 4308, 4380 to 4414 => -2.88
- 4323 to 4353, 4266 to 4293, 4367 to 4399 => -2.18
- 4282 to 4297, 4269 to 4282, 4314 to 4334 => -0.10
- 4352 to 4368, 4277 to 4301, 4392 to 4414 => -2.51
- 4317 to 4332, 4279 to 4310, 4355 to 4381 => -1.82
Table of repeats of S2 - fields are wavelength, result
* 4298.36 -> 12.93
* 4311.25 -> 7.681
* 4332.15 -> 20.44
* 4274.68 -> 9.899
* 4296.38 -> 18.84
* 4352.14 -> 15.97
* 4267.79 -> 15.58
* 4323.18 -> 14.69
